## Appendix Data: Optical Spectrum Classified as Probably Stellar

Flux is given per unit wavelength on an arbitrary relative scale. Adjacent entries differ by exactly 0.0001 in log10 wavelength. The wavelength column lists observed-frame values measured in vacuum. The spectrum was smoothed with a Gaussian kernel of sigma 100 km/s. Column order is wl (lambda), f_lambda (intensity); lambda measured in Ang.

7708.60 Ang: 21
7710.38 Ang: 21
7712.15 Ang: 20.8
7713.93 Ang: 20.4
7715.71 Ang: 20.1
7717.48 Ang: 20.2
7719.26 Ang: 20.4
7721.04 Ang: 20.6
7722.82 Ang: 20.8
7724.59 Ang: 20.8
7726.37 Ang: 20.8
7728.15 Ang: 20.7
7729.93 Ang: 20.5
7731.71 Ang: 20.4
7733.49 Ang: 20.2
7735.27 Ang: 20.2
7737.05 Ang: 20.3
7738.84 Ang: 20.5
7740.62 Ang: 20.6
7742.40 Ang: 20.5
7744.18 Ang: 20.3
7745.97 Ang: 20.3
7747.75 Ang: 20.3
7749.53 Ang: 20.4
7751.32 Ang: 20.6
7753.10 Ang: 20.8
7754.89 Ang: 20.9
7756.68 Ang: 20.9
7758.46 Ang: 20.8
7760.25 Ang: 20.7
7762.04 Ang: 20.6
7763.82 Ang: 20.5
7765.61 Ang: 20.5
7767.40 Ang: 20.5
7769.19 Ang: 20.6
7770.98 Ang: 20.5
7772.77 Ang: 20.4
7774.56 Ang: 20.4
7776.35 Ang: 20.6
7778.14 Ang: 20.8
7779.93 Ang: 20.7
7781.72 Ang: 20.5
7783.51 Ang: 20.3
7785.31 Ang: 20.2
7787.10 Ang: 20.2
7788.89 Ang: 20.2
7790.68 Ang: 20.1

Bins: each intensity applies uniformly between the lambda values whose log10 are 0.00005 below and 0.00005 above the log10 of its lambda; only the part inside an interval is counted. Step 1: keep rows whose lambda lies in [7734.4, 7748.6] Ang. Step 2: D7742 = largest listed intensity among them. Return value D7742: 20.6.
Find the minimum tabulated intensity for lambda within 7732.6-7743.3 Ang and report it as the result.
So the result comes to 20.2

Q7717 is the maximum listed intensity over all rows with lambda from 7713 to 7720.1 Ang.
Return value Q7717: 20.4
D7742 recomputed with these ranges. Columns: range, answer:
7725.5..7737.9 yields 20.8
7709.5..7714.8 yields 21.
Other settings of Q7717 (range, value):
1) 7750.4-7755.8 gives 20.9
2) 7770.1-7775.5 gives 20.5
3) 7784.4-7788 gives 20.2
